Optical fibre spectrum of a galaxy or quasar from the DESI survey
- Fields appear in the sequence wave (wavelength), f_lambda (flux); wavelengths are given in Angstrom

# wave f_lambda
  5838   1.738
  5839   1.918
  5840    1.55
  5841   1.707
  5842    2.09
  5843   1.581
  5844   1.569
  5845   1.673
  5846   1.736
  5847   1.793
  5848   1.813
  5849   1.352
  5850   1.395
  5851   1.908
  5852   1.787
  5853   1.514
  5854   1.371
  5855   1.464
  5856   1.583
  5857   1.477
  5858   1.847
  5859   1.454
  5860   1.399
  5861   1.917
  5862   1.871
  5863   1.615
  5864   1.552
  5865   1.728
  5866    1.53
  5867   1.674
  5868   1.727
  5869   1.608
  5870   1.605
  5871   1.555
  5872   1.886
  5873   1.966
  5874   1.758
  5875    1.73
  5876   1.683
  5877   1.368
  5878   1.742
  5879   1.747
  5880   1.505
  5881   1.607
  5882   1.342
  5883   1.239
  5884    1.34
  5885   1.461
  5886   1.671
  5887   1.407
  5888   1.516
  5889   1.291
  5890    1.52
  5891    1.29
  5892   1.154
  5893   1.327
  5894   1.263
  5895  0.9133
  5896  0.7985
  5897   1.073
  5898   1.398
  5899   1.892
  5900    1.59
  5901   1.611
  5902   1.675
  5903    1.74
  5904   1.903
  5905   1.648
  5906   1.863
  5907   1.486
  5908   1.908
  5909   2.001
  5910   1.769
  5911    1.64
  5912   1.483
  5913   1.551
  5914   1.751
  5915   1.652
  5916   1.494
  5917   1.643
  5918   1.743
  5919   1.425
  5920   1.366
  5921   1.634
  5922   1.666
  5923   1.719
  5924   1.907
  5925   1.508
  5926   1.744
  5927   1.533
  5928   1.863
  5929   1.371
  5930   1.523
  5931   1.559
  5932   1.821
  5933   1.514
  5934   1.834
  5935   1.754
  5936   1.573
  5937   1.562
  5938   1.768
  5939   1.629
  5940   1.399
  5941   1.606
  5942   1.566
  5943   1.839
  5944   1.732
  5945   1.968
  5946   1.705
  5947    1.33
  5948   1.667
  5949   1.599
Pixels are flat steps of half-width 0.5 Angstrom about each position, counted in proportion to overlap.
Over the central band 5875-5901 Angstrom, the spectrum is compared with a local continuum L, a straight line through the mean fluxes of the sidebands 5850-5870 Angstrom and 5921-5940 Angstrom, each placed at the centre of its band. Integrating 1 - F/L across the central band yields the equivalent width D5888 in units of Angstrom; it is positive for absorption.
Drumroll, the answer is 3.5 Angstrom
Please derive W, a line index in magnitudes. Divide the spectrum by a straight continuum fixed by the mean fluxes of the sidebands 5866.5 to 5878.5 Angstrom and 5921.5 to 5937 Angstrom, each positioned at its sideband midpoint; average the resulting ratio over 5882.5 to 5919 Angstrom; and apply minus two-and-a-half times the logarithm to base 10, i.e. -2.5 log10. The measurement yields 0.11 mag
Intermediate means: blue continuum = 1.69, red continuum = 1.66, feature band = 1.52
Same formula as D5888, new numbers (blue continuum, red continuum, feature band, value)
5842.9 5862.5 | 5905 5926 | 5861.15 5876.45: -0.64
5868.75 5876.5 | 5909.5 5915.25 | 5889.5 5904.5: 2.36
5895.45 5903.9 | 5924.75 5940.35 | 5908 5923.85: -0.96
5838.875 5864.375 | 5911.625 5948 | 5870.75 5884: 0.22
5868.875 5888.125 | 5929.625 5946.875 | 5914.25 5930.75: 0.29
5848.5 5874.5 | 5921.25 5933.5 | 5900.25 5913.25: -0.58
